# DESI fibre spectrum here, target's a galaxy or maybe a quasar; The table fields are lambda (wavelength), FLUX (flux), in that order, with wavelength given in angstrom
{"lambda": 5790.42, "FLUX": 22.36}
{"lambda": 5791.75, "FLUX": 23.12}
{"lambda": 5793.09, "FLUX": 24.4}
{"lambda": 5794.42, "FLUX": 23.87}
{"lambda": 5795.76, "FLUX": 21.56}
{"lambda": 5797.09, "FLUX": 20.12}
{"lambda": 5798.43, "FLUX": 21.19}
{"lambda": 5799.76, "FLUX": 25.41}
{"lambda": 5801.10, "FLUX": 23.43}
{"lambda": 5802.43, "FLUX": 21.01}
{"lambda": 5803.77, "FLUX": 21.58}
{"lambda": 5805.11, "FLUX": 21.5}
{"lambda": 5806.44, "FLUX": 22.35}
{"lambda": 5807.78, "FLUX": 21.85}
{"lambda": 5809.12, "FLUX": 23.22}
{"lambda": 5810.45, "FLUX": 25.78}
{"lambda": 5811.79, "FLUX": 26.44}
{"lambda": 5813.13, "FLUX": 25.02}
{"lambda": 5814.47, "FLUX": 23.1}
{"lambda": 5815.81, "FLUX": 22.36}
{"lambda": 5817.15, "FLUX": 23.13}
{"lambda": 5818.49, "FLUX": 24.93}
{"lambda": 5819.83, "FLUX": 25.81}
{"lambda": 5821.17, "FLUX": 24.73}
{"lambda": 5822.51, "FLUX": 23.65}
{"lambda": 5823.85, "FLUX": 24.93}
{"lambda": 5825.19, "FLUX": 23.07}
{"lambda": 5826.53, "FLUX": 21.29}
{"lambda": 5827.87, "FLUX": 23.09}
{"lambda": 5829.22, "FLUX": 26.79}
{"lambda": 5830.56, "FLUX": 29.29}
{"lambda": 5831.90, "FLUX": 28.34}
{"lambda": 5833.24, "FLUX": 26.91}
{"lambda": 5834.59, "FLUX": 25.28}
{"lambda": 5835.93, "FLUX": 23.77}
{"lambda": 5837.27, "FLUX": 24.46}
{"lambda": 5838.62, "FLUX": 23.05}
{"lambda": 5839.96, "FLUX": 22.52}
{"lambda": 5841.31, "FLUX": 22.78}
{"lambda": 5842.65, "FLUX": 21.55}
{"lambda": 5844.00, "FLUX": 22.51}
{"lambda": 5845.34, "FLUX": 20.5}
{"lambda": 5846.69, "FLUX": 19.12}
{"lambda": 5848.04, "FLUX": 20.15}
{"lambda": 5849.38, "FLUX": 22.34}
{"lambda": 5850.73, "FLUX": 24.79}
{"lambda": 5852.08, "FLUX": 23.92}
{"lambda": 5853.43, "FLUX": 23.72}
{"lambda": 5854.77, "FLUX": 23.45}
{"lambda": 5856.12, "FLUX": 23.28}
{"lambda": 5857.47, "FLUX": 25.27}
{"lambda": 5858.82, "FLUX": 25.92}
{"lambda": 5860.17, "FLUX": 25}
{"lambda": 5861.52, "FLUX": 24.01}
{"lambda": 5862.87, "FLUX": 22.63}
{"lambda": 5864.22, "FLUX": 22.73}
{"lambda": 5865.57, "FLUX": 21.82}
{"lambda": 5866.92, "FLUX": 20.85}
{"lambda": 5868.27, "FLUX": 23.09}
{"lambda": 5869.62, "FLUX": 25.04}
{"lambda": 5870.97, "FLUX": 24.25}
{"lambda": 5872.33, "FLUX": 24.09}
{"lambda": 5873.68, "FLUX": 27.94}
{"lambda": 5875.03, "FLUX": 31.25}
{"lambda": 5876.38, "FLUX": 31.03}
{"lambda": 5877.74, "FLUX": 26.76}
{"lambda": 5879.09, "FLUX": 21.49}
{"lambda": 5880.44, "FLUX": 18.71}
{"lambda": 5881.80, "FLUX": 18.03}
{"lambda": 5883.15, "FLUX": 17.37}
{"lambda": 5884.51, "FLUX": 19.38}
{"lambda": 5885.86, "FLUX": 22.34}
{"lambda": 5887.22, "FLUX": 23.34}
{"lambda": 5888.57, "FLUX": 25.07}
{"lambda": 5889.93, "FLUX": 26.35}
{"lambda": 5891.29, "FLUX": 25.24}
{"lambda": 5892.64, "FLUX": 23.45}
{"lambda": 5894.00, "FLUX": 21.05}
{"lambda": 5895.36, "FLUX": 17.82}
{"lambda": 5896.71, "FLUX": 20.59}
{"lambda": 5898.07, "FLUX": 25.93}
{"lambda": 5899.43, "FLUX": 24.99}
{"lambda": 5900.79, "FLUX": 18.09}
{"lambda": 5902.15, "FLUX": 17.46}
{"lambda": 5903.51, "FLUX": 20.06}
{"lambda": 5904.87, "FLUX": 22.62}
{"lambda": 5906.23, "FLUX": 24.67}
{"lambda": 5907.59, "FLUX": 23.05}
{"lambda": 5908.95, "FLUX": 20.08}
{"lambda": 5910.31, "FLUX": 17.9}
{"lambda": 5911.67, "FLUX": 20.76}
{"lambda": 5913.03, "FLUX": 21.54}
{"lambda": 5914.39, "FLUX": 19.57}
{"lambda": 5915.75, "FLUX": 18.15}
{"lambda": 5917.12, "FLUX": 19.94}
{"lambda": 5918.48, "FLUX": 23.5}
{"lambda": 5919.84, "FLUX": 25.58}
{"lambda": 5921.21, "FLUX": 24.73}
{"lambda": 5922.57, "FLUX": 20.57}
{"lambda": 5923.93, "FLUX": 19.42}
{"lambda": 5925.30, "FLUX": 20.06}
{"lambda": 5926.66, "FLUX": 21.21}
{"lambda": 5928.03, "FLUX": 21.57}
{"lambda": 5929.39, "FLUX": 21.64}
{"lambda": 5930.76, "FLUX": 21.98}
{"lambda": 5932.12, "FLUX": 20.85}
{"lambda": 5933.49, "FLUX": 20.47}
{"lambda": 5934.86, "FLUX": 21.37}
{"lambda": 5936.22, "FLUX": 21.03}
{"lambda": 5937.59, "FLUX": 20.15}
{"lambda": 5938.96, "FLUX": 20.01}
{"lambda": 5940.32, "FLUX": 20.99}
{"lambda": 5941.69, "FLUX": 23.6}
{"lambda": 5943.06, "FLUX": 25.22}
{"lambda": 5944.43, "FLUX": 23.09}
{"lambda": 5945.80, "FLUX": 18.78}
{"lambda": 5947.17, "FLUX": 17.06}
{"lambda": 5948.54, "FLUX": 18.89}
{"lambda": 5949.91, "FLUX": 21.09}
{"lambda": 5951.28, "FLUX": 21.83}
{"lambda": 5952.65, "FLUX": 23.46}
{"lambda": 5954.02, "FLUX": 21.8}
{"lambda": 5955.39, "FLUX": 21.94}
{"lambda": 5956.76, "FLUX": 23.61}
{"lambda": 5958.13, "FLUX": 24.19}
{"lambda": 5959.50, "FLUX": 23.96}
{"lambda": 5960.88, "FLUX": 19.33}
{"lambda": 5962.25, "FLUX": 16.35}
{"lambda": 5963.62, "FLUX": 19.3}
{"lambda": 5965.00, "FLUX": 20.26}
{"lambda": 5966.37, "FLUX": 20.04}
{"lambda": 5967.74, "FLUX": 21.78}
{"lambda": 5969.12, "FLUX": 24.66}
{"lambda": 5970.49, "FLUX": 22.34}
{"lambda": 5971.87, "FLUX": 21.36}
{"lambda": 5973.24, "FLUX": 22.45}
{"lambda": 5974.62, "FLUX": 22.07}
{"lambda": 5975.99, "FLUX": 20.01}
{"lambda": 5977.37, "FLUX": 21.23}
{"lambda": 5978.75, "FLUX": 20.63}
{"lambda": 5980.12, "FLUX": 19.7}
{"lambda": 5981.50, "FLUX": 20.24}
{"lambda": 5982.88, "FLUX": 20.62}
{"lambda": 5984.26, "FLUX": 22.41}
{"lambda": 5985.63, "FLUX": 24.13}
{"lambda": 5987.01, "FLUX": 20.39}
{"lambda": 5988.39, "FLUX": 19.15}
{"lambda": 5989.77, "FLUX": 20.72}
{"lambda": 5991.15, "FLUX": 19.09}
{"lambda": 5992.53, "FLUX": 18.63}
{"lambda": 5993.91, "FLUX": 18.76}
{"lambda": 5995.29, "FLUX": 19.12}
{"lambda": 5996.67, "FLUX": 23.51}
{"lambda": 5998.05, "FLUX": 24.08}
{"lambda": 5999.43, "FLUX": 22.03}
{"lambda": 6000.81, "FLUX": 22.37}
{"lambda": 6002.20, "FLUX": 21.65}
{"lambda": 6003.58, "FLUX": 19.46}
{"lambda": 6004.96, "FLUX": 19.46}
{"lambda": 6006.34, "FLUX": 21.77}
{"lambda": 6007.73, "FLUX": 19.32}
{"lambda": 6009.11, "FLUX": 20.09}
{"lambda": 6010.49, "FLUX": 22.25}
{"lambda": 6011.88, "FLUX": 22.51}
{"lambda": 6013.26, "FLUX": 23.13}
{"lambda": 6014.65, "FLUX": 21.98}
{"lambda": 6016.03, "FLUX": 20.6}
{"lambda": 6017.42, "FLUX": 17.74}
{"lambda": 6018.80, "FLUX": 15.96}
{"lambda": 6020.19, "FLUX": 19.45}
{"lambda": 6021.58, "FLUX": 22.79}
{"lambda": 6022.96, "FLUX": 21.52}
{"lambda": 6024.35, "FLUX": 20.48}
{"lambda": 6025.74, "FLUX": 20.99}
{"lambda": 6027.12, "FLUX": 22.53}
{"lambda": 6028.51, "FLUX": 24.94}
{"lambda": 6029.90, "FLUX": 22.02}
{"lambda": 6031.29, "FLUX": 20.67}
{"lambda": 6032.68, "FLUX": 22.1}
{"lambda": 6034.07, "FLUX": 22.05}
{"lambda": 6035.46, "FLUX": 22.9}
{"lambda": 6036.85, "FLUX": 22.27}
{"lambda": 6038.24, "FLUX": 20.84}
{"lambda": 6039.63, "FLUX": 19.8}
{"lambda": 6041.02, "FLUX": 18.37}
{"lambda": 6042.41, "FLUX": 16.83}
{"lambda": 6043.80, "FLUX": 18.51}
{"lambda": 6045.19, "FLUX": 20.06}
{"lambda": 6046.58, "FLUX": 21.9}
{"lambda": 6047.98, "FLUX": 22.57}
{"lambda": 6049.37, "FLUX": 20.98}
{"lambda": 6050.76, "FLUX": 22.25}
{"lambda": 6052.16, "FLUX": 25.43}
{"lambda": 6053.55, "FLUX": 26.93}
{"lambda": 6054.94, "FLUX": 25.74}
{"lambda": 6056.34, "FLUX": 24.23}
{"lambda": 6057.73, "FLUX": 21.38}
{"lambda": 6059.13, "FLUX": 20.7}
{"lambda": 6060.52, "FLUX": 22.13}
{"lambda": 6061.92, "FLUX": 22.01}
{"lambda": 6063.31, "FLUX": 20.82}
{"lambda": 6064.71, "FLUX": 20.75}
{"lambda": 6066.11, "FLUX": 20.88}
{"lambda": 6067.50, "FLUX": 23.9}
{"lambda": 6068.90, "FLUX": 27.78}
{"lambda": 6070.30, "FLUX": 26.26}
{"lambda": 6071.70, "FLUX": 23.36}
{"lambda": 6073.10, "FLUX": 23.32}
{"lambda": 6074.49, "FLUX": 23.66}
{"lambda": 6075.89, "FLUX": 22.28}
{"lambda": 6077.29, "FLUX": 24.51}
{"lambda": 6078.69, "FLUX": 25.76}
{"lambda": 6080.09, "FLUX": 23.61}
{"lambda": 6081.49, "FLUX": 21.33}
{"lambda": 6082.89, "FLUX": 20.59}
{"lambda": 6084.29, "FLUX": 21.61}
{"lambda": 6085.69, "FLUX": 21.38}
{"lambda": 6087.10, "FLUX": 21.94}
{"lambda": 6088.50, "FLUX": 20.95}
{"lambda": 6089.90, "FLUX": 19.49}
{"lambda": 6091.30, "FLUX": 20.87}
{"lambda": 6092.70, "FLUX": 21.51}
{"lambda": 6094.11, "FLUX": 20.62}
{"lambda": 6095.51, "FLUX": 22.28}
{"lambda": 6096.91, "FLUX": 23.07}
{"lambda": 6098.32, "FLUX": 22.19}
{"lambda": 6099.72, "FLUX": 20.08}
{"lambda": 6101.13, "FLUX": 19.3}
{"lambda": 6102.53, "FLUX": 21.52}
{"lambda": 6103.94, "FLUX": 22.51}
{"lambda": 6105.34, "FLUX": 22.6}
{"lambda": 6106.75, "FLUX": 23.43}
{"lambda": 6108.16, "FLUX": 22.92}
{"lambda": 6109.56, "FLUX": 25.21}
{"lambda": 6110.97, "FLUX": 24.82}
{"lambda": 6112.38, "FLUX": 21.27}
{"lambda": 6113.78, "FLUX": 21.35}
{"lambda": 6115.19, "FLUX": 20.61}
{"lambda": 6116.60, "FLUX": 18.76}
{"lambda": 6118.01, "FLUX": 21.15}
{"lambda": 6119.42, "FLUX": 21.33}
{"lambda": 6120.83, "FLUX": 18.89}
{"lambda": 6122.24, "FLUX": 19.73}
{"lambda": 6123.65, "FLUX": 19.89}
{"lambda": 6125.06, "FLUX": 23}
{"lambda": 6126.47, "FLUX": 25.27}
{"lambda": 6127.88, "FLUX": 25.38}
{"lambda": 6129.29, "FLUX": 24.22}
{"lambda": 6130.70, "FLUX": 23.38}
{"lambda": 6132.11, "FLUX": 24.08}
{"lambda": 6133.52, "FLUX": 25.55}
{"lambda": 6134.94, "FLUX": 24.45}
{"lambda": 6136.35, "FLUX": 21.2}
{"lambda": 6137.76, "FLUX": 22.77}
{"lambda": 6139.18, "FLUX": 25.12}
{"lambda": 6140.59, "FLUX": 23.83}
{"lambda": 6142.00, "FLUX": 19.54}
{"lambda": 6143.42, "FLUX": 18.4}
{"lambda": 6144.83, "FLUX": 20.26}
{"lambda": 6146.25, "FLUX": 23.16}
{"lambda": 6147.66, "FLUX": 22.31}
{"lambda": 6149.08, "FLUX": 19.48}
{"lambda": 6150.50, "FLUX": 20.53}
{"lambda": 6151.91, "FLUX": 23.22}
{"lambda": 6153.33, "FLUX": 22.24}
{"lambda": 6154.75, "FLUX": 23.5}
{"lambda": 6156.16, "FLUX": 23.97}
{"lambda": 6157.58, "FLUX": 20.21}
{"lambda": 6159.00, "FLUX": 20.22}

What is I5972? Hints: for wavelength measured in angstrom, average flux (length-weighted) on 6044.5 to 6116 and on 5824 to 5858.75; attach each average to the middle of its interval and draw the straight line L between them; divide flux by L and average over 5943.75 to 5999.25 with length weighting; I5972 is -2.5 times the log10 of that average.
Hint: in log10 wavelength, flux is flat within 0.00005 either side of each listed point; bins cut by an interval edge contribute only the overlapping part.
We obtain 0.097 mag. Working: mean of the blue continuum 23.7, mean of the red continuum 22.5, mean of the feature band 21.1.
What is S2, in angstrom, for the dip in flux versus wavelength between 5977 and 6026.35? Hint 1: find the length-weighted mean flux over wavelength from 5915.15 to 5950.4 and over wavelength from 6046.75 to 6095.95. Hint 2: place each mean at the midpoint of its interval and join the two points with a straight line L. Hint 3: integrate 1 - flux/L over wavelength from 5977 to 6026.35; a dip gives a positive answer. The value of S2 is 2.6 angstrom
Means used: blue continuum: 21.2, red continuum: 22.7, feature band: 20.8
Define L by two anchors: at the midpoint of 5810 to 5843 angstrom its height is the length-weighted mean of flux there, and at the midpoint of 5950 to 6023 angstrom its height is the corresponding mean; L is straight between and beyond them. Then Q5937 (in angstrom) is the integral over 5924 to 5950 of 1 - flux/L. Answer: 1.4 angstrom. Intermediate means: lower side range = 24.5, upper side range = 21.1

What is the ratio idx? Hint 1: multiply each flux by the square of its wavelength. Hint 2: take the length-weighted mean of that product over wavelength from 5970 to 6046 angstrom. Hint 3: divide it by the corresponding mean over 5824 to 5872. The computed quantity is 0.9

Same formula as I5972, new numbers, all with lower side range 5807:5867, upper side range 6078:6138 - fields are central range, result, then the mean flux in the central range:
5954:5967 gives 0.10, 21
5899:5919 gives 0.13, 20.7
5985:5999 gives 0.10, 20.8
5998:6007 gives 0.07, 21.4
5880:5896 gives 0.09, 21.6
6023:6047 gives 0.08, 21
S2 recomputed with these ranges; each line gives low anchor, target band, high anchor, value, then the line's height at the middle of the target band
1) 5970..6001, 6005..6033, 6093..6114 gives 0.39 angstrom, 21.4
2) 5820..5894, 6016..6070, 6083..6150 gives 1.84 angstrom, 22.5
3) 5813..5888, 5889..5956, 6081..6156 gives 5.06 angstrom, 23.2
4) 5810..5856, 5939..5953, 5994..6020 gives 0.41 angstrom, 21.9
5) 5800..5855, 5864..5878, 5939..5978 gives -1.54 angstrom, 22.9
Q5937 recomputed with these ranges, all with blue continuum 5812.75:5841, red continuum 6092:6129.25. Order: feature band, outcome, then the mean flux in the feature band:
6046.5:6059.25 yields -0.54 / 23.4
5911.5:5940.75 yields 3.05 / 21.2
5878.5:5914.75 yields 3.79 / 21.4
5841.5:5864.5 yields 1.21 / 23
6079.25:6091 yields 0.40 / 21.4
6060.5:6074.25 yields -0.54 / 23.2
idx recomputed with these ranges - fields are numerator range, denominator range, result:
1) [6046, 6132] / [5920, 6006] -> 1.10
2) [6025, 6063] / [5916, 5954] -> 1.06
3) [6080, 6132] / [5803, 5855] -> 1.01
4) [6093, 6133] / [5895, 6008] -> 1.10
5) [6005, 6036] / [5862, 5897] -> 0.96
